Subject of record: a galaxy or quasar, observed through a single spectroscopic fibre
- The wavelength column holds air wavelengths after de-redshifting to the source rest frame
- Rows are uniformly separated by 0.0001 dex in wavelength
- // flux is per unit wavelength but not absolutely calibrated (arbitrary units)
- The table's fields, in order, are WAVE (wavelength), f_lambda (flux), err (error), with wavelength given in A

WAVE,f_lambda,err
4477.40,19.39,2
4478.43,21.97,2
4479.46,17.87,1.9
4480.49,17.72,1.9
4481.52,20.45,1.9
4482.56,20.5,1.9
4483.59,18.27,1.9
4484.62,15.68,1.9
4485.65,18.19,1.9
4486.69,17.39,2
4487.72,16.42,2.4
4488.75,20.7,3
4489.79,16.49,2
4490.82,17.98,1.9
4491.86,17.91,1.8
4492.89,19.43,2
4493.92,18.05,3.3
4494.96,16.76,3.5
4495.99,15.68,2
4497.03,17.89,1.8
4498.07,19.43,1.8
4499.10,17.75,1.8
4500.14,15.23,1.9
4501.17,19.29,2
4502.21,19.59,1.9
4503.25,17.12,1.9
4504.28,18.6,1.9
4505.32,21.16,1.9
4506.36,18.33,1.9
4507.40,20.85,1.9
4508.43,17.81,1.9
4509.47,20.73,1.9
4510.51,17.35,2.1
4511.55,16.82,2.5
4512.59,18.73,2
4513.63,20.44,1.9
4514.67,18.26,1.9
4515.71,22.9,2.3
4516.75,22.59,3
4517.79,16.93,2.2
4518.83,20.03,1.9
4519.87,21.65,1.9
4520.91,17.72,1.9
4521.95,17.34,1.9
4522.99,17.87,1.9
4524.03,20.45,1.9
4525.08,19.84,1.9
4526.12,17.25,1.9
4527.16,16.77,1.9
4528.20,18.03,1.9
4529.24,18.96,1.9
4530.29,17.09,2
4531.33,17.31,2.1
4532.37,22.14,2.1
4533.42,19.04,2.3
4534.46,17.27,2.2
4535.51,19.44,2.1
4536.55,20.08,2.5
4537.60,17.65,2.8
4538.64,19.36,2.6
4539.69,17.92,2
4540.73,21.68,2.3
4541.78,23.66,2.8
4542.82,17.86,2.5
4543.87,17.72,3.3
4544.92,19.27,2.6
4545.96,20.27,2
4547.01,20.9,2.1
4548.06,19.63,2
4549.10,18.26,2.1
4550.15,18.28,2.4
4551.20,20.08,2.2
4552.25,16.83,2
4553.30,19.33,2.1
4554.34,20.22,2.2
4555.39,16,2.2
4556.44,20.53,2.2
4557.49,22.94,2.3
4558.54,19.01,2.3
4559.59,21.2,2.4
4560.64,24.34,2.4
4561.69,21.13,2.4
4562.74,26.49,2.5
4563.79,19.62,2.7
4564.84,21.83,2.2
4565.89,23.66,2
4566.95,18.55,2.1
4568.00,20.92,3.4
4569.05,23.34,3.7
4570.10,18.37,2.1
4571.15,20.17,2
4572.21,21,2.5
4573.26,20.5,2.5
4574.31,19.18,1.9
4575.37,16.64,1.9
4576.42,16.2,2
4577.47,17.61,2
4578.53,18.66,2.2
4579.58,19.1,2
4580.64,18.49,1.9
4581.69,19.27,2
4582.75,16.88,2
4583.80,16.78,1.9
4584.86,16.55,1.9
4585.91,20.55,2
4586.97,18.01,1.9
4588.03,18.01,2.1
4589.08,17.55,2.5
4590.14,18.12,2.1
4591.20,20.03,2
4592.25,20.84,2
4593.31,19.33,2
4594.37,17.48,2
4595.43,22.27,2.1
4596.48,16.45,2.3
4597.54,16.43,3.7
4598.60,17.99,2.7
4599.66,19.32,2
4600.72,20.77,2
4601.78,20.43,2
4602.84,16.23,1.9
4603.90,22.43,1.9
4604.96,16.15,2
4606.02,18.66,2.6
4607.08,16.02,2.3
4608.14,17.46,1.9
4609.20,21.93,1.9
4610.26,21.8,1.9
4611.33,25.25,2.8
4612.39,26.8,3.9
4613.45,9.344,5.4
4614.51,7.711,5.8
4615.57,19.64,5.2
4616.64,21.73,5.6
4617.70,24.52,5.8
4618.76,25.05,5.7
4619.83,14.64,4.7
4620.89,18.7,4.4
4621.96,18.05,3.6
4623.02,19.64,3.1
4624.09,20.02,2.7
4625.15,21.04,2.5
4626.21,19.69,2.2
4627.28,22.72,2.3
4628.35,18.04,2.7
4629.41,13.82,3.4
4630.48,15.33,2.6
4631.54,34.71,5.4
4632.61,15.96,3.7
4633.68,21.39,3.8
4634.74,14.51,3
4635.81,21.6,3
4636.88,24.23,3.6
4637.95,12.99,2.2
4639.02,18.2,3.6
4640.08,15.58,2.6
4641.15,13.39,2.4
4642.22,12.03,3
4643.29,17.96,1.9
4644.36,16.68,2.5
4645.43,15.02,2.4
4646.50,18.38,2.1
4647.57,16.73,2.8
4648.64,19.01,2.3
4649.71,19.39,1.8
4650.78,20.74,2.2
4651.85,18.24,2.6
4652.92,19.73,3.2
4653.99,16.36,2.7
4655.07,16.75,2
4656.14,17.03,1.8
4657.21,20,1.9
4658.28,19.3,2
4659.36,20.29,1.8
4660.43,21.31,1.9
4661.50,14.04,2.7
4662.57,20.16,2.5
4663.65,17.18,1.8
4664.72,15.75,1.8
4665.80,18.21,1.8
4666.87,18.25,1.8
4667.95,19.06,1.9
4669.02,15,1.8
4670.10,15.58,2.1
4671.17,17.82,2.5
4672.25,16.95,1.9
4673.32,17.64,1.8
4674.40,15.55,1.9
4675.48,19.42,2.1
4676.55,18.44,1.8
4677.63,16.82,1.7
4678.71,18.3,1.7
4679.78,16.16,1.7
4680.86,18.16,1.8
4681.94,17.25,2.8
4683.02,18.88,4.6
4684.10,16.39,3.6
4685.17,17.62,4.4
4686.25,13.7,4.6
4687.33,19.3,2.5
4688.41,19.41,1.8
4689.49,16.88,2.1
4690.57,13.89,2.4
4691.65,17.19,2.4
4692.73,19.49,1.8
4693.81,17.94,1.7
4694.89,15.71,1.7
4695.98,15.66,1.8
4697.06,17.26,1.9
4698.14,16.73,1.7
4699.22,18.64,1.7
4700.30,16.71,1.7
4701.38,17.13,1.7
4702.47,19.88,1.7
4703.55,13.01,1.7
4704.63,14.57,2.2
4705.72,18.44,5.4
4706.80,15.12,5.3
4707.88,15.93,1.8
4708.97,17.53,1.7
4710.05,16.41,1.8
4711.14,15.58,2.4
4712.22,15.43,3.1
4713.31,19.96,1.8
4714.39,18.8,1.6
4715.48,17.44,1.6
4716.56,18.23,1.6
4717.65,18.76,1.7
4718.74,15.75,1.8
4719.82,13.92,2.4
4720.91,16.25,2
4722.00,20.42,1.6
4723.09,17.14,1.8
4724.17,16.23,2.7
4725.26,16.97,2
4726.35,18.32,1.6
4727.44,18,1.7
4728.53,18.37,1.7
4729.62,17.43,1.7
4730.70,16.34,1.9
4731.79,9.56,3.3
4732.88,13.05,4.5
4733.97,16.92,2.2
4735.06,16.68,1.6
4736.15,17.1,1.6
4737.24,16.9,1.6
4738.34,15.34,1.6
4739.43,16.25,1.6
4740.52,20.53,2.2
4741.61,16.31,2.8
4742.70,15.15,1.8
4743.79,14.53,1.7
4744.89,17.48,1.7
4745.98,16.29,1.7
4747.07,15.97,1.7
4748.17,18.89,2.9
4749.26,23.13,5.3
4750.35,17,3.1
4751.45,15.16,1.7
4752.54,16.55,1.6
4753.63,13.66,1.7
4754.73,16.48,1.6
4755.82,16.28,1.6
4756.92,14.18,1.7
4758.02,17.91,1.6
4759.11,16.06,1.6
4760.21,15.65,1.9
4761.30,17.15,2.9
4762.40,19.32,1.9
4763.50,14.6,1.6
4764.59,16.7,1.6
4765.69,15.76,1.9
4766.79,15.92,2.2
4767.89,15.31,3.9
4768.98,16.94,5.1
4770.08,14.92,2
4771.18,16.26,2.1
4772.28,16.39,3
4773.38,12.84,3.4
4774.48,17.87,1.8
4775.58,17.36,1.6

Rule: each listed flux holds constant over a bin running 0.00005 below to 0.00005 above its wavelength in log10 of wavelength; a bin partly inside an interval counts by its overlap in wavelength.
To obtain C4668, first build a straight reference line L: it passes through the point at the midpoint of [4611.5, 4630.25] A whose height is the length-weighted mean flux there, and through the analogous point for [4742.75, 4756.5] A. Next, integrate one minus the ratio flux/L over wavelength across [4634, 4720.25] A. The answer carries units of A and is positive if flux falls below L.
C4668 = 3.1 A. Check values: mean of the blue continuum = 19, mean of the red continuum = 16.7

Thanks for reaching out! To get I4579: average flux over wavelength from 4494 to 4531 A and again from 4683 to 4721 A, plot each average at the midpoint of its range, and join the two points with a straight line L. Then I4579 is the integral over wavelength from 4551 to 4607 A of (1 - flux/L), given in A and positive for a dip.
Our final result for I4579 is -4.1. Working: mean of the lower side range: 18.6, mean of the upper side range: 16.9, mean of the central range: 19.4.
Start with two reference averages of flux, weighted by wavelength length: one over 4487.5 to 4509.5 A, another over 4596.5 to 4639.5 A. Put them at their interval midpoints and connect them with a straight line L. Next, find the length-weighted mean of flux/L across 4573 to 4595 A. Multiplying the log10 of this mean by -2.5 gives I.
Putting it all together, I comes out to 0.04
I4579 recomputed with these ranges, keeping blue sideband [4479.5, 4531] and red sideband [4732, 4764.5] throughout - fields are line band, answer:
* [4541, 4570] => -3.7 A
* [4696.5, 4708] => 0.1 A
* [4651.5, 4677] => -0.9 A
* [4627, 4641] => -1.2 A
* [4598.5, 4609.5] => -0.7 A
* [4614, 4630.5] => -1.3 A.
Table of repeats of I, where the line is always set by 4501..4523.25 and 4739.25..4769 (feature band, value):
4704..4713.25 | 0.05 mag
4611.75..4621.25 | -0.04 mag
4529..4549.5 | -0.02 mag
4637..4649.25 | 0.10 mag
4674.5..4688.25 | -0.01 mag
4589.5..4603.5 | -0.04 mag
